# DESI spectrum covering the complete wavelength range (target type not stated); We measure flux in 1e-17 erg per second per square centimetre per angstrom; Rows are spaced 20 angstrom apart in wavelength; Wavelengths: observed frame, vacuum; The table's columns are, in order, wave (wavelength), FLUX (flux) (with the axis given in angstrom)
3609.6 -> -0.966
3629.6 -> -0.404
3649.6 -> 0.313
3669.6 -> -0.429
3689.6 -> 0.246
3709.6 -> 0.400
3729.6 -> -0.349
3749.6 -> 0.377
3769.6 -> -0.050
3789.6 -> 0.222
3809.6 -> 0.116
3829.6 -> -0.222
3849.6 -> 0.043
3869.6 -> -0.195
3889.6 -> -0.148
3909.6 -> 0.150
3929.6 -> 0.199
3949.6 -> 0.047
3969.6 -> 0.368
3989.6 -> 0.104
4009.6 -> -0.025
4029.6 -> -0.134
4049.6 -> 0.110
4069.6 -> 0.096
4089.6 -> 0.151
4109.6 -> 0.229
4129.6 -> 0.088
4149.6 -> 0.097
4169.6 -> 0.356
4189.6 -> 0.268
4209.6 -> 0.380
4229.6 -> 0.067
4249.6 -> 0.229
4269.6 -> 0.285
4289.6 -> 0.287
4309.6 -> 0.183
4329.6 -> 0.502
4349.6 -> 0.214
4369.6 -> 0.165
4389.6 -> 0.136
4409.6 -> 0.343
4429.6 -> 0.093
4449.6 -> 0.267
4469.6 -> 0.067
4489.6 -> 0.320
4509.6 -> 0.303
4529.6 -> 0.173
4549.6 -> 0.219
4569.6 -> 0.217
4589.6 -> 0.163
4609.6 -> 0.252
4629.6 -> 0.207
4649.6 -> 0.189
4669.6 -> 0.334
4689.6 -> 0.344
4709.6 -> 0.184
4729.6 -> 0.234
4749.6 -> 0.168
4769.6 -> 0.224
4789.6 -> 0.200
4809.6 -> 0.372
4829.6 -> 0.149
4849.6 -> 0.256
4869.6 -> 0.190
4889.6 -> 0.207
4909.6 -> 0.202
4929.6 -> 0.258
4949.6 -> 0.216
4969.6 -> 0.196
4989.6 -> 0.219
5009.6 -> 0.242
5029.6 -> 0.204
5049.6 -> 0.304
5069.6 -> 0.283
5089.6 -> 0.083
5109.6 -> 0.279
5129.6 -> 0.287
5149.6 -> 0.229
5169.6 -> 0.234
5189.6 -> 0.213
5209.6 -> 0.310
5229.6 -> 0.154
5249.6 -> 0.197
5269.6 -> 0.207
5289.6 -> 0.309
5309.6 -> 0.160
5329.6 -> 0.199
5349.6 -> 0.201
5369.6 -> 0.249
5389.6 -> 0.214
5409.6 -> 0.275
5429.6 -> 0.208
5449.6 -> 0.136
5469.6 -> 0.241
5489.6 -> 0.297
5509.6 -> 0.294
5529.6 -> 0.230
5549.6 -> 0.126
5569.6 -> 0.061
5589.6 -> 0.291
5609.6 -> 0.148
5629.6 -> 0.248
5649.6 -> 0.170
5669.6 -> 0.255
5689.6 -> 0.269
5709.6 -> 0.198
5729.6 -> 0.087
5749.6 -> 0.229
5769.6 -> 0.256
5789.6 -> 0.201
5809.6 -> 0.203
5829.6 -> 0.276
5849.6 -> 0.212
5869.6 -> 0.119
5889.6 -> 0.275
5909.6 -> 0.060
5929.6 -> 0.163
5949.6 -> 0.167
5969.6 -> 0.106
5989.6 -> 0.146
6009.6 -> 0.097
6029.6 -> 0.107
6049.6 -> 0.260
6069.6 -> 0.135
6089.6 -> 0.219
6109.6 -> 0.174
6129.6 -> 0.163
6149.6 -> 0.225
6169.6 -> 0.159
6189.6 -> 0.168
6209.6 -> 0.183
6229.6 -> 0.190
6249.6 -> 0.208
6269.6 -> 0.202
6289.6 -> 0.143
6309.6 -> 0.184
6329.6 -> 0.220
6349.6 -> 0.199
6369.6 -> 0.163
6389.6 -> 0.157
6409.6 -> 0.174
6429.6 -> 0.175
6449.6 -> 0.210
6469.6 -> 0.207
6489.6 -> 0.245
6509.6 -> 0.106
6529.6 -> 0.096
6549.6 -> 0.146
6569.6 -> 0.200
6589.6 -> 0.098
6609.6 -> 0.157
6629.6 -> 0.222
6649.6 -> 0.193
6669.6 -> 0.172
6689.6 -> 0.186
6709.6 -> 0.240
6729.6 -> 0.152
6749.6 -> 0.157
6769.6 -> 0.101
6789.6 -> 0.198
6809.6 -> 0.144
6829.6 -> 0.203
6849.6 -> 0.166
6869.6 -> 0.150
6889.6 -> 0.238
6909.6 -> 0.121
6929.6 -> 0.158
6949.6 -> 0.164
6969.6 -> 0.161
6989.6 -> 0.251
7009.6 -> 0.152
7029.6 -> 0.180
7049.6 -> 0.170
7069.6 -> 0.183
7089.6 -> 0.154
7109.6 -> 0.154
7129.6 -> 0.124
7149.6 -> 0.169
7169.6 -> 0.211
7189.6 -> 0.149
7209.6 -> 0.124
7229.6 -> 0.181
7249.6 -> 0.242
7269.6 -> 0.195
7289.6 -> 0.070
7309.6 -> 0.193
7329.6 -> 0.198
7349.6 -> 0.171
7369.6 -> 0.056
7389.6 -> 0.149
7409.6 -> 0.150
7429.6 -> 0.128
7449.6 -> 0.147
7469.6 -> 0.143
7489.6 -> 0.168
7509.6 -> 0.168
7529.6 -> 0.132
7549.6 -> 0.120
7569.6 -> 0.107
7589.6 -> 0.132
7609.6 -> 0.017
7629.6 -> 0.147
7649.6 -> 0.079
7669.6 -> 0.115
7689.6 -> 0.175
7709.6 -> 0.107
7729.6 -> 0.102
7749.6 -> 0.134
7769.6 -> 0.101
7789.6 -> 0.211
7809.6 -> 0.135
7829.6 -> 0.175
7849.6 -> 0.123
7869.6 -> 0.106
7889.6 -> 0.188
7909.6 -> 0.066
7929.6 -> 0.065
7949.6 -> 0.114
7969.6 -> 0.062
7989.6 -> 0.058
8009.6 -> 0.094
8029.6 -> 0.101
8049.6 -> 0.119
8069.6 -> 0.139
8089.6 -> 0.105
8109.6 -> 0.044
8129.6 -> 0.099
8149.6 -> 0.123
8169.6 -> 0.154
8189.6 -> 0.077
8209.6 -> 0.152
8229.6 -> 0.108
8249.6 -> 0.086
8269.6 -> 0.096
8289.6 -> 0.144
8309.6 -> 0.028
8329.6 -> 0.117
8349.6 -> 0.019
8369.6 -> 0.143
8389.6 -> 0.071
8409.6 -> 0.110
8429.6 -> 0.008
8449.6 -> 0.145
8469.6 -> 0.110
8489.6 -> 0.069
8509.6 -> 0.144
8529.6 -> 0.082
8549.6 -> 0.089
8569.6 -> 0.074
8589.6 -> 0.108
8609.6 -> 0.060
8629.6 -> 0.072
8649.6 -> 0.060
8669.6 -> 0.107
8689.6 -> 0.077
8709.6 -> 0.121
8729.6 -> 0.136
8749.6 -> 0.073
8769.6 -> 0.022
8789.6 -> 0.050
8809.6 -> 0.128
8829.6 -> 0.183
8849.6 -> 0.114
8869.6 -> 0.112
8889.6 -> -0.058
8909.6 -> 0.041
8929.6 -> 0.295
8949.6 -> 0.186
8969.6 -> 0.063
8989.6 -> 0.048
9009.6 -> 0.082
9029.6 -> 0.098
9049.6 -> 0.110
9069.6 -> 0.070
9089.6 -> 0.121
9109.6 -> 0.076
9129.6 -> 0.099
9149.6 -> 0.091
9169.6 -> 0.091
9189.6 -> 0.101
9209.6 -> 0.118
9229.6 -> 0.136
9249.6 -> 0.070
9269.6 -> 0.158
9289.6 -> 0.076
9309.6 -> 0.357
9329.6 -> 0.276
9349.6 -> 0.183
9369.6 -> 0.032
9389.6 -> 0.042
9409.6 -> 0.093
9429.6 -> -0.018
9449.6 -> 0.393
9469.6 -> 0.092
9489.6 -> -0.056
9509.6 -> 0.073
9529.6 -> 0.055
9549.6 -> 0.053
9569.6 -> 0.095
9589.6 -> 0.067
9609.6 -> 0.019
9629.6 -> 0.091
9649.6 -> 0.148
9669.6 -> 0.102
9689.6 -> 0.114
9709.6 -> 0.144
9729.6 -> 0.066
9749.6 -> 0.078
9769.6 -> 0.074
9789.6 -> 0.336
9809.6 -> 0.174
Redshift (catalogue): 0.06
